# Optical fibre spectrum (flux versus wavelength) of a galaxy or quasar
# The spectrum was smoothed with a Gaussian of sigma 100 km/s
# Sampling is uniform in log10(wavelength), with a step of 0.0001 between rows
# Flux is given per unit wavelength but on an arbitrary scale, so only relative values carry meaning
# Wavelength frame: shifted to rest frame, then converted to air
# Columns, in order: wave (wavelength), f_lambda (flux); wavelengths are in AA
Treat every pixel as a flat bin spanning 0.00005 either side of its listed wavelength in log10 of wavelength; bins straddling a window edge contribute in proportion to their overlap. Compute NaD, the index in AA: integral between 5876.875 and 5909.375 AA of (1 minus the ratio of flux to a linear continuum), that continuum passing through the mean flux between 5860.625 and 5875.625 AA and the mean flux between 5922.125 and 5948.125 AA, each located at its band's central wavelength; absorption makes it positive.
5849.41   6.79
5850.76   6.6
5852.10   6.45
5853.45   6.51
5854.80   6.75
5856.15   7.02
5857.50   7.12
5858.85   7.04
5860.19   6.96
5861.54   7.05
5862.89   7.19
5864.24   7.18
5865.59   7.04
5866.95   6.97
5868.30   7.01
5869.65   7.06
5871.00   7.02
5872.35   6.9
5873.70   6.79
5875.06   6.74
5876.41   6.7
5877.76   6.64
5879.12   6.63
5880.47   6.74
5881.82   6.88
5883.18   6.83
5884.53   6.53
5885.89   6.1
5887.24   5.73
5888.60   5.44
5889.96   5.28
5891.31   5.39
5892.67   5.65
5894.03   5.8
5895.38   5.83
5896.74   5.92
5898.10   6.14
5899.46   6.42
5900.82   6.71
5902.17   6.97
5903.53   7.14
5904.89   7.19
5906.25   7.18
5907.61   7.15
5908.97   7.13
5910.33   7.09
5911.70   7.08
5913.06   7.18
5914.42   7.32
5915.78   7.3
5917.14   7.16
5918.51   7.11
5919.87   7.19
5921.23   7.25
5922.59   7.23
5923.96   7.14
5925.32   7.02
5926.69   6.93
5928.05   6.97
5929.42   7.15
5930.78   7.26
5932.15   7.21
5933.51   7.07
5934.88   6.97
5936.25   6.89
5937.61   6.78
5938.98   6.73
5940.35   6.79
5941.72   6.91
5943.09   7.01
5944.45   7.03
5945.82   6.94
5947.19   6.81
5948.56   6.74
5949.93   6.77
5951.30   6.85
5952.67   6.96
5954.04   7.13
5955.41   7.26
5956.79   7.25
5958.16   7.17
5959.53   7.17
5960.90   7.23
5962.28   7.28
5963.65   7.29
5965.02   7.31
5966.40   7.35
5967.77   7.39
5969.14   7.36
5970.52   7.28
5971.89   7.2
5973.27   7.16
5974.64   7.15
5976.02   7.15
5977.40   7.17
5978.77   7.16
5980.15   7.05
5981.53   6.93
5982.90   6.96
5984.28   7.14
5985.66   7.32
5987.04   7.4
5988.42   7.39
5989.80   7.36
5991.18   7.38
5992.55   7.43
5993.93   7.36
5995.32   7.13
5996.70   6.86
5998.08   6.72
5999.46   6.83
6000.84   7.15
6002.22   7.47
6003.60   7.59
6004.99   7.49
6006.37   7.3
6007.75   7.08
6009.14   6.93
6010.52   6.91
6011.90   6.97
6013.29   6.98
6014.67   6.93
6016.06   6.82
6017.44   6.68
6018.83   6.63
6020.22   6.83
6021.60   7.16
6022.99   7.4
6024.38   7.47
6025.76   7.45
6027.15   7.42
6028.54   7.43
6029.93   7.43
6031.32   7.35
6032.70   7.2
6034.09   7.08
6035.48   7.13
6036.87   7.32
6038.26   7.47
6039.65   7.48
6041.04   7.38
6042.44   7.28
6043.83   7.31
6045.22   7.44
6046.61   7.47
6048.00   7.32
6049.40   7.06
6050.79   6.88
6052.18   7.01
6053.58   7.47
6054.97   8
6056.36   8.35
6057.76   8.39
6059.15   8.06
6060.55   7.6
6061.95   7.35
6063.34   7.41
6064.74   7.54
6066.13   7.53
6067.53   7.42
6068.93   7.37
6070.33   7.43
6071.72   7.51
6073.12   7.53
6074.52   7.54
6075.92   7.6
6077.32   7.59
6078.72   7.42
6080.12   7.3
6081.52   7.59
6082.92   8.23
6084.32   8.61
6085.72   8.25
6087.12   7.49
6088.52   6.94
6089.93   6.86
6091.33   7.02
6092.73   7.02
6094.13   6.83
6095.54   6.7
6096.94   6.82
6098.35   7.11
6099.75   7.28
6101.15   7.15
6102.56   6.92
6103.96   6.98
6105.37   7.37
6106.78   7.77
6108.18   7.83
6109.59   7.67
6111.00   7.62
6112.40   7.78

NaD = 2.8 AA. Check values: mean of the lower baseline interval 6.99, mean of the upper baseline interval 6.99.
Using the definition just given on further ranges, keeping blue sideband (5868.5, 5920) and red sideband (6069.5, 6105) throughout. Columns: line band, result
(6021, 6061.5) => -1.5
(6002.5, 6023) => 0.1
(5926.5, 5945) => -0.5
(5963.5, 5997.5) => -1.3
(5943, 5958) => -0.3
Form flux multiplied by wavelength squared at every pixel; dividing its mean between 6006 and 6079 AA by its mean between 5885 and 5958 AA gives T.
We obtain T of 1.13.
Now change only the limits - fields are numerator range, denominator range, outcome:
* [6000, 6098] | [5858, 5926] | 1.15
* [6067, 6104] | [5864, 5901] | 1.23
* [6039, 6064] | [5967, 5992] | 1.07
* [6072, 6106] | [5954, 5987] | 1.06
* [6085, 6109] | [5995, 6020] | 1.06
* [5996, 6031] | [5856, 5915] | 1.11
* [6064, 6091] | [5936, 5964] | 1.13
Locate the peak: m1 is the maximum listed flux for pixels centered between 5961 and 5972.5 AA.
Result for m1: 7.39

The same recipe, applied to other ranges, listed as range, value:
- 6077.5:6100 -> 8.61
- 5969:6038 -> 7.59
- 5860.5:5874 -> 7.19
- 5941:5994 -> 7.43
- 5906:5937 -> 7.32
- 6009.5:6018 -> 6.98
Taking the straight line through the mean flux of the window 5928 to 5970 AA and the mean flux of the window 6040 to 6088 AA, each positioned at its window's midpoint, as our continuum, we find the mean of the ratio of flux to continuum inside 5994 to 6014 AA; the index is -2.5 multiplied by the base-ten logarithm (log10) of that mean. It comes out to 0.03 mag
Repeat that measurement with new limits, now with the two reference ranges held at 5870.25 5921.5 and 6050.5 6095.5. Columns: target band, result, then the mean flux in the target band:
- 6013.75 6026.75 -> 0.03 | 7.05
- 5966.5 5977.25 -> -0.03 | 7.24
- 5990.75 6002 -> 0.00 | 7.12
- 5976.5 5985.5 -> 0.00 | 7.08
